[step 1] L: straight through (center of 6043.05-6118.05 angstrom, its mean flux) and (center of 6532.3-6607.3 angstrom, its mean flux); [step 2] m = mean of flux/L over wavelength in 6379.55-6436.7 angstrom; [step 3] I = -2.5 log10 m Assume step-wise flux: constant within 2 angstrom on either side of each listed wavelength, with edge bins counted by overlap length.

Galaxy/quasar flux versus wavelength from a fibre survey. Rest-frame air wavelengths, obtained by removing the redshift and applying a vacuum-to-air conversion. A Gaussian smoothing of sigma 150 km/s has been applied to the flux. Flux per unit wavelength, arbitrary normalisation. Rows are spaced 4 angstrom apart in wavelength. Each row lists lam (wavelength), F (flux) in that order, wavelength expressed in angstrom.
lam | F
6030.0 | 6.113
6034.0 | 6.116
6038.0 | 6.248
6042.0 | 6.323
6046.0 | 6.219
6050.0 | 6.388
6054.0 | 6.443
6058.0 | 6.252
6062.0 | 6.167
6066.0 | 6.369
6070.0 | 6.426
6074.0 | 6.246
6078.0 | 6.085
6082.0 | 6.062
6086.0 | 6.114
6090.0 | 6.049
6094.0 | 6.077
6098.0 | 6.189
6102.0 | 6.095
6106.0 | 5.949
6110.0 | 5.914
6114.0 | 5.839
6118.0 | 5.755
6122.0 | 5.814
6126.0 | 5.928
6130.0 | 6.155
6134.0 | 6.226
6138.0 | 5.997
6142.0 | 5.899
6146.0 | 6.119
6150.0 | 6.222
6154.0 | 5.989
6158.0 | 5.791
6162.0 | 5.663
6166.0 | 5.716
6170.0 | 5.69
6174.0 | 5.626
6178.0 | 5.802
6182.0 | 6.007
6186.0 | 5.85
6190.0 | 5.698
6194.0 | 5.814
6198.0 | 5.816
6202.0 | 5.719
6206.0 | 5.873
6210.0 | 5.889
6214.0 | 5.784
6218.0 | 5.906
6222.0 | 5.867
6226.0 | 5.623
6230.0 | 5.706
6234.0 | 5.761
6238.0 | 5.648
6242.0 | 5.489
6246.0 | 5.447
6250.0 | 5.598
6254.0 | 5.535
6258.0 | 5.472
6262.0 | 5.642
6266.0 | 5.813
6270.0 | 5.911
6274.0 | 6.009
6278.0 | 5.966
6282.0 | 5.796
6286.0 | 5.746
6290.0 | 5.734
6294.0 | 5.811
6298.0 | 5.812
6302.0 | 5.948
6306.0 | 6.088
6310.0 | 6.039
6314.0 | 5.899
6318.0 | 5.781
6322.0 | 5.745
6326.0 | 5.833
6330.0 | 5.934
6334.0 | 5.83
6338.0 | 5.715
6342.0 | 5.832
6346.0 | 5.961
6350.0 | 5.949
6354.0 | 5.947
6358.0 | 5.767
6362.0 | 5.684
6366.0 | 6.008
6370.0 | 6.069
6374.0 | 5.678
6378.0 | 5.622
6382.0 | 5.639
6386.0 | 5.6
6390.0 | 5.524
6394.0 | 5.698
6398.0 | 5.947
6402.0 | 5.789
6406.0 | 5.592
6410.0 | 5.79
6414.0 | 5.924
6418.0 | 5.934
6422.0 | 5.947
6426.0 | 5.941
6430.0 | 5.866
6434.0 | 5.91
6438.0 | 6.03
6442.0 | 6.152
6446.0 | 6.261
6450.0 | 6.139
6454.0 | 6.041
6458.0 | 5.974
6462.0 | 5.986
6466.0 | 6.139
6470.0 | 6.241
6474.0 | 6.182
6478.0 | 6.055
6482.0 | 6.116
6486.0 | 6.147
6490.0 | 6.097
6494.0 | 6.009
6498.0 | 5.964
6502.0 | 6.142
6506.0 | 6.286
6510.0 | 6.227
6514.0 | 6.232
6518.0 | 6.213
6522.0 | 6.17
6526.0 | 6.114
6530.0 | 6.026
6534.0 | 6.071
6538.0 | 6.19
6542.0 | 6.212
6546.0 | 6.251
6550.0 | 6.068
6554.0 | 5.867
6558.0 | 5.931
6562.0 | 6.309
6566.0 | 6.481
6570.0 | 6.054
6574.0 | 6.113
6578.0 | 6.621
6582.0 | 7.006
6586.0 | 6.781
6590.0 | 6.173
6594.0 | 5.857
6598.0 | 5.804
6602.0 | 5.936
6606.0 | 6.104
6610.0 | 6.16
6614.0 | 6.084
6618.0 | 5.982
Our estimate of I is 0.071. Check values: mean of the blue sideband 6.15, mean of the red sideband 6.2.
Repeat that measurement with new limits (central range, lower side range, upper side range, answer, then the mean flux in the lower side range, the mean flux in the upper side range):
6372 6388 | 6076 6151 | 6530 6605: 0.091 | 6.02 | 6.2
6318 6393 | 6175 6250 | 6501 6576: 0.025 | 5.75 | 6.16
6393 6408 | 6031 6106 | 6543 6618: 0.080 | 6.21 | 6.19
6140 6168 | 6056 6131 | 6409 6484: 0.028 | 6.08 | 6.04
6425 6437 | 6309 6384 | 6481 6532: 0.015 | 5.84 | 6.13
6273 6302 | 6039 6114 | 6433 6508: 0.054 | 6.18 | 6.1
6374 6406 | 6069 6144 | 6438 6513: 0.077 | 6.04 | 6.12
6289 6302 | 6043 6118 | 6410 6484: 0.050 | 6.15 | 6.04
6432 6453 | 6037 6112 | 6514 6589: 0.024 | 6.19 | 6.25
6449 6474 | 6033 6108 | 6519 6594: 0.024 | 6.2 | 6.24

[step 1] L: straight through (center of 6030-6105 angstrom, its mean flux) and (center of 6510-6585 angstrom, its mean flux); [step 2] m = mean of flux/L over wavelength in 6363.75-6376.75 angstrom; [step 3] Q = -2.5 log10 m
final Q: 0.058 mag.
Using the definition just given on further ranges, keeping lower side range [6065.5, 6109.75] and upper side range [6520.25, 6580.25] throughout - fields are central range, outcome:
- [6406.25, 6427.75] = 0.050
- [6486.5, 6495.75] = 0.017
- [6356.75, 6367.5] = 0.062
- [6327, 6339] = 0.057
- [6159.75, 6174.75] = 0.085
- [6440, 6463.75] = 0.012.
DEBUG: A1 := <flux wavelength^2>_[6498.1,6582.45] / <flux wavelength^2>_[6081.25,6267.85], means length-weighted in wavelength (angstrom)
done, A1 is 1.2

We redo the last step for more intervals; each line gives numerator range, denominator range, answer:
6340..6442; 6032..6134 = 1.05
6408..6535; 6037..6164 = 1.12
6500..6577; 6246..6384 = 1.14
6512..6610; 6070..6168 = 1.19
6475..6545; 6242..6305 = 1.15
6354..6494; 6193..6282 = 1.10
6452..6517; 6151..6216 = 1.16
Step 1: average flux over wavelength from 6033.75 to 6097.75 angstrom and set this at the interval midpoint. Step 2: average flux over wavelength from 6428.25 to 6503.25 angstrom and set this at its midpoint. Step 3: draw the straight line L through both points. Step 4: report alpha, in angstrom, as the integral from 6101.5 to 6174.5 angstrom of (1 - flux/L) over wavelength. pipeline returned 3.3 angstrom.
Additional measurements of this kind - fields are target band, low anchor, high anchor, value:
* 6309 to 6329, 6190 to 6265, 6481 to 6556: -0.1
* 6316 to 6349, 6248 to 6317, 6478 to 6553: 0.3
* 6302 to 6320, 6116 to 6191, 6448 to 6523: 0.2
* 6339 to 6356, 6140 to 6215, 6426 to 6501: 0.2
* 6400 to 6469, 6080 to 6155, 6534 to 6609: 2.0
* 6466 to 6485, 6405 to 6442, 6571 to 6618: -0.5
